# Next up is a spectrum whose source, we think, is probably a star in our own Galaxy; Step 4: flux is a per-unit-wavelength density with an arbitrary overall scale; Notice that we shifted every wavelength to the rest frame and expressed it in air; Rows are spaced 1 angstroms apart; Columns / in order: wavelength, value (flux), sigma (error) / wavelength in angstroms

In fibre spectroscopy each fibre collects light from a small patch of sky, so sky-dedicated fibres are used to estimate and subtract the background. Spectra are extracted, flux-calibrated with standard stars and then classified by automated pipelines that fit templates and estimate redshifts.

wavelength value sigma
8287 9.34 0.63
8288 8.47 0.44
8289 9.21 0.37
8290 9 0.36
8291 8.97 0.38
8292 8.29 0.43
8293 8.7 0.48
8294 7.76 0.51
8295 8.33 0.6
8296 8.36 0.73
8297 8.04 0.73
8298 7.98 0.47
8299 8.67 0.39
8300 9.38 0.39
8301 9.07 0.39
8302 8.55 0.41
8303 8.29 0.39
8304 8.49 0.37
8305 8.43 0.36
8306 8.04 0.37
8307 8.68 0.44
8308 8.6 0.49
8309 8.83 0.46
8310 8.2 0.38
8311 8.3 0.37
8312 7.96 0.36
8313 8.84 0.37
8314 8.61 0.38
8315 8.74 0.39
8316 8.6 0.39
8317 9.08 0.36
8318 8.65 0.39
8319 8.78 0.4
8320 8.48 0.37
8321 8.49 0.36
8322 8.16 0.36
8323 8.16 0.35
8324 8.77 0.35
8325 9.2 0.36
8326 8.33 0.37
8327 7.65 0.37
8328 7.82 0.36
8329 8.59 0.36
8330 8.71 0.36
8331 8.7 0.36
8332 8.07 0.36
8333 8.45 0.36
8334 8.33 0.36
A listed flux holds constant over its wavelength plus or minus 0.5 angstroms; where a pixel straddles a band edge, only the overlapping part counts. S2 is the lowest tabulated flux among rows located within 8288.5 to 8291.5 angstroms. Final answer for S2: 8.97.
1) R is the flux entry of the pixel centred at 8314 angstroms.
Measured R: 8.61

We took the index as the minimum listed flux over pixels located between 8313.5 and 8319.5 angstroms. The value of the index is 8.6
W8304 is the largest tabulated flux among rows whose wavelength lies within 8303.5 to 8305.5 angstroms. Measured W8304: 8.49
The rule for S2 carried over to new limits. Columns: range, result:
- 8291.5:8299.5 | 7.76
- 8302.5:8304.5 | 8.29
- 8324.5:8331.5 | 7.65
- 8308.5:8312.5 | 7.96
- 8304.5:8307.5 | 8.04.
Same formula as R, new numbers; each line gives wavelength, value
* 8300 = 9.38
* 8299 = 8.67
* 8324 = 8.77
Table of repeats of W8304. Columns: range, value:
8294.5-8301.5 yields 9.38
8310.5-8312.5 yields 8.3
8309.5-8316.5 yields 8.84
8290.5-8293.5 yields 8.97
